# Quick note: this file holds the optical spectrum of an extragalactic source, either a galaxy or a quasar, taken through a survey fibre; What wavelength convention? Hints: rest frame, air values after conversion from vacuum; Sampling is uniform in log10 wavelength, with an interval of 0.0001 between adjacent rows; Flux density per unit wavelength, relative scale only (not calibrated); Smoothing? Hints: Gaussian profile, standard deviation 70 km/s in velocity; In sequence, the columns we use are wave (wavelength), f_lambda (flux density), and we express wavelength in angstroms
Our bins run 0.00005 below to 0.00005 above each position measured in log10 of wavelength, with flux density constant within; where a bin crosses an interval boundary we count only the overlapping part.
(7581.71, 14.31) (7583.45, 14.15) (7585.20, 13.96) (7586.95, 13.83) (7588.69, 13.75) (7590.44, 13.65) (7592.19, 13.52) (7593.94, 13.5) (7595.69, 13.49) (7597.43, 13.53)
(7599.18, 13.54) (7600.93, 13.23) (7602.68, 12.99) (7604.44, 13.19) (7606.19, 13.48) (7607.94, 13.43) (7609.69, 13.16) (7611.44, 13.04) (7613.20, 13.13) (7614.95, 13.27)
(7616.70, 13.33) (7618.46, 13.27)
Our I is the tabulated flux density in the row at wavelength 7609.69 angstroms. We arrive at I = 13.16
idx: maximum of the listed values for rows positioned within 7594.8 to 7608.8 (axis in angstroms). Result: 13.54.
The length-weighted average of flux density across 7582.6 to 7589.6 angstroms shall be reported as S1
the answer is 13.9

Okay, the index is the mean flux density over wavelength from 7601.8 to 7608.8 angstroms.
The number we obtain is 13.3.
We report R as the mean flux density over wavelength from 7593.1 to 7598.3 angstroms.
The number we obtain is 13.5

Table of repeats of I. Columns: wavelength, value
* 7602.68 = 12.99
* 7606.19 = 13.48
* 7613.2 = 13.13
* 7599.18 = 13.54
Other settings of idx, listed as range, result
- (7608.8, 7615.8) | 13.27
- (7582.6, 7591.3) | 14.15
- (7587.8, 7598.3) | 13.75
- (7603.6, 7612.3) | 13.48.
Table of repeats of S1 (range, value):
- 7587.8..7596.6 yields 13.6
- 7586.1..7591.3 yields 13.8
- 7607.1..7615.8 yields 13.2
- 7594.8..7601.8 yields 13.5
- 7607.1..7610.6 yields 13.3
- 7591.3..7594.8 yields 13.5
